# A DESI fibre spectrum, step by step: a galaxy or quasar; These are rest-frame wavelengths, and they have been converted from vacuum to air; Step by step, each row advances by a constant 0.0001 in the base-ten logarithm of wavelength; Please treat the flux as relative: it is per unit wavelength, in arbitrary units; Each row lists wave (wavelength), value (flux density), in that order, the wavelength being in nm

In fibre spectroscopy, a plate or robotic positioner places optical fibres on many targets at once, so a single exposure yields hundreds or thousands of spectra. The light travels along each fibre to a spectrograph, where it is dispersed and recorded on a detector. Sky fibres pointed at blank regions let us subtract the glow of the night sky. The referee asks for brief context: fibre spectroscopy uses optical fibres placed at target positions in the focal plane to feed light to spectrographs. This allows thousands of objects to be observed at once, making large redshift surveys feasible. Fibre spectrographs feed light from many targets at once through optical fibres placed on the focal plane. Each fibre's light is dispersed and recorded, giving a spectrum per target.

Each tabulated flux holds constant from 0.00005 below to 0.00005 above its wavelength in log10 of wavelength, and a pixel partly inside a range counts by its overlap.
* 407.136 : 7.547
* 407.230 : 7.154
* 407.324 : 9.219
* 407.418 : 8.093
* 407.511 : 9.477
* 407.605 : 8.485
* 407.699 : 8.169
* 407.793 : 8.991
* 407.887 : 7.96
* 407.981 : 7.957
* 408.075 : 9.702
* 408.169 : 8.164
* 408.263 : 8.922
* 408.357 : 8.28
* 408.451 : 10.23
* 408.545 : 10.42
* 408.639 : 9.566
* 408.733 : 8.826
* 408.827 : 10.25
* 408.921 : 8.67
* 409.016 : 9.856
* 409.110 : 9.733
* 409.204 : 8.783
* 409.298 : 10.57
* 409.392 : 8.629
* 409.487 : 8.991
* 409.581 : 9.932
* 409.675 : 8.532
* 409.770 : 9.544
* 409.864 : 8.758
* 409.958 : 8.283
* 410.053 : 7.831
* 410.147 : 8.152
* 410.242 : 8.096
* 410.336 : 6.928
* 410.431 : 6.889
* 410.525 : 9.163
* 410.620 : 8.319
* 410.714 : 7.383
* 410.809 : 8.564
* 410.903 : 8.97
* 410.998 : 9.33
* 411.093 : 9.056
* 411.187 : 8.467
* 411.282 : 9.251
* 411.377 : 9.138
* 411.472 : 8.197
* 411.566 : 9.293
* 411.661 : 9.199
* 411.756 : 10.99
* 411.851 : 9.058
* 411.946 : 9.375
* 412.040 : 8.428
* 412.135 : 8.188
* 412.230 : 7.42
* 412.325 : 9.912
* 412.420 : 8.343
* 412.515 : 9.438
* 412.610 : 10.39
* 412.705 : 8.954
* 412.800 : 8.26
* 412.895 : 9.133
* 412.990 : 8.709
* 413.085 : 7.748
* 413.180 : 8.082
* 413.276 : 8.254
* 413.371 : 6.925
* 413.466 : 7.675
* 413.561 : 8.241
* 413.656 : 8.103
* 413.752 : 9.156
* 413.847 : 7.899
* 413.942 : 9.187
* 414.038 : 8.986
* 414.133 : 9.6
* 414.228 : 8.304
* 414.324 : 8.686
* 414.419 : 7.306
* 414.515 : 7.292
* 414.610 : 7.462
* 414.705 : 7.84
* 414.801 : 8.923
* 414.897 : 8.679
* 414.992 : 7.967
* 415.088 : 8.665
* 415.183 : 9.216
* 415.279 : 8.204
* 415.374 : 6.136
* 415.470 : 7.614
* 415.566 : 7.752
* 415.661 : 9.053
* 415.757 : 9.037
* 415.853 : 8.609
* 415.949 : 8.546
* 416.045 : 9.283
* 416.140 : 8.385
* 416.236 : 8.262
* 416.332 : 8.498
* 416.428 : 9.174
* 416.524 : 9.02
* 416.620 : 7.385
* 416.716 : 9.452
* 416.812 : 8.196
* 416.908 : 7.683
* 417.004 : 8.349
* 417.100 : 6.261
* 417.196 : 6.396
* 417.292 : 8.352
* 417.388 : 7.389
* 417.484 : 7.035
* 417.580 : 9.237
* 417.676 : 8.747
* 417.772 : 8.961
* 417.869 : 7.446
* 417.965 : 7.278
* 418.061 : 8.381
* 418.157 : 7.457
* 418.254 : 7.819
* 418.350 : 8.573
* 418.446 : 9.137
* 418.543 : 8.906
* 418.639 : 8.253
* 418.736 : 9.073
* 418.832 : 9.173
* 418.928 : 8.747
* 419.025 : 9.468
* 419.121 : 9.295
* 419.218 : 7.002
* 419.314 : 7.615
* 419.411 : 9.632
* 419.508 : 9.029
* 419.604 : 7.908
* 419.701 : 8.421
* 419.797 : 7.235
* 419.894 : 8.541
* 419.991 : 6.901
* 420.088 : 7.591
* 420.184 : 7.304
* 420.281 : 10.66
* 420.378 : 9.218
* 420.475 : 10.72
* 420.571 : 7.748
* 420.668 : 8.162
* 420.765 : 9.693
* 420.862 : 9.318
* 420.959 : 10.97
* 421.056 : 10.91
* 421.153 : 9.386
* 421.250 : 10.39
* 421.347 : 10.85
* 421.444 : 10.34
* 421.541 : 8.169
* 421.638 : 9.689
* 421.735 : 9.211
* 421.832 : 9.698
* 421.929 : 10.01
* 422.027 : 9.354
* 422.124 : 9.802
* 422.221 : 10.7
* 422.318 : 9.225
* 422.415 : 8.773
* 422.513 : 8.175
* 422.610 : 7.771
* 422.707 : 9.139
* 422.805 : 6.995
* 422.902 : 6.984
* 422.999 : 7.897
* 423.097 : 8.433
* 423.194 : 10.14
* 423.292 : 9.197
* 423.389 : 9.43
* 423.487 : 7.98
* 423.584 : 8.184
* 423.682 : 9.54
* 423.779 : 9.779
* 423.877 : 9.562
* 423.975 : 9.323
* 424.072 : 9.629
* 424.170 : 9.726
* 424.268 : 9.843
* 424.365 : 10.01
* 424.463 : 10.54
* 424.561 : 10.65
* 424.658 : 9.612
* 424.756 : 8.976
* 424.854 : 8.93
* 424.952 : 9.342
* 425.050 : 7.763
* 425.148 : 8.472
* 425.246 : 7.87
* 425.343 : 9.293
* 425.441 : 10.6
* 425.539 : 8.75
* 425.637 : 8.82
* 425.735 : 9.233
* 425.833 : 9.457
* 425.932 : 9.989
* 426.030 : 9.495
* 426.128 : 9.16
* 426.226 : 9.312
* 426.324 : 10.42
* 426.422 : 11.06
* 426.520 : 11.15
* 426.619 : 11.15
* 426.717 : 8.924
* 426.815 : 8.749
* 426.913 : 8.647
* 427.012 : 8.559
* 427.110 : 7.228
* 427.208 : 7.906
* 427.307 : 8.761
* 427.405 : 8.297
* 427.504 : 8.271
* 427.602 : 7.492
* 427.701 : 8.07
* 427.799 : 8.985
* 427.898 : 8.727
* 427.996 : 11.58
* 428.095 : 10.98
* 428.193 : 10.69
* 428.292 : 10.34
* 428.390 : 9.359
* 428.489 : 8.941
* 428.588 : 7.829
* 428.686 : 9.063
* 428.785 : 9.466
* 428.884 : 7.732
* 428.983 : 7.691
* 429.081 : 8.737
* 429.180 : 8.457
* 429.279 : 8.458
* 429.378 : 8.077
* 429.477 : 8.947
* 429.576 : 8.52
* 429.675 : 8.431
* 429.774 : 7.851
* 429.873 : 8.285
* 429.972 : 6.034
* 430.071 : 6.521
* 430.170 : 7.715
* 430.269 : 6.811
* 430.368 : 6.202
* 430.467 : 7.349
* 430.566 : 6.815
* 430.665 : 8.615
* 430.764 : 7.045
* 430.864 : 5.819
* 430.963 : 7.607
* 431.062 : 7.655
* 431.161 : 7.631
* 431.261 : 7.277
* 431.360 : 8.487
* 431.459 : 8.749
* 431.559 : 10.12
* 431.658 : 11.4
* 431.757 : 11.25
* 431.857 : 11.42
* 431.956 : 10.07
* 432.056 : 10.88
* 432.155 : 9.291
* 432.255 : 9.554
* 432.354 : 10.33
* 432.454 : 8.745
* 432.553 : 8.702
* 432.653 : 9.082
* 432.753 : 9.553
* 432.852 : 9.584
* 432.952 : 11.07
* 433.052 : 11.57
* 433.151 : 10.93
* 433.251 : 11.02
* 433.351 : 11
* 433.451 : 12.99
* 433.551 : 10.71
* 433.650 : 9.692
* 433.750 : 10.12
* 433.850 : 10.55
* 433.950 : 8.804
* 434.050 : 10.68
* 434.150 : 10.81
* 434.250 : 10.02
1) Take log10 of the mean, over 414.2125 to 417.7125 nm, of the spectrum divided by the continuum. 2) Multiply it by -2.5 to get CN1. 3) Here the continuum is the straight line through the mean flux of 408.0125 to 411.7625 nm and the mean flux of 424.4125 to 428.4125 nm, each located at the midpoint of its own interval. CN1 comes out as 0.11 mag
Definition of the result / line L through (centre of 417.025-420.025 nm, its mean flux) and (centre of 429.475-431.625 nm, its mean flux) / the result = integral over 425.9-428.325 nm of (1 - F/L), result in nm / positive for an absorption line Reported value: -0.48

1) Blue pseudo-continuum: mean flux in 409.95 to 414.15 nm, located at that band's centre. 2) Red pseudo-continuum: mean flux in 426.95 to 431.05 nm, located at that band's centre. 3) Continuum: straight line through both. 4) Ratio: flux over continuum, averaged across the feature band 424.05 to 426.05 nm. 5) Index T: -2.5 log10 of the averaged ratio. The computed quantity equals -0.129 mag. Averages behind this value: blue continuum 8.59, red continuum 8.24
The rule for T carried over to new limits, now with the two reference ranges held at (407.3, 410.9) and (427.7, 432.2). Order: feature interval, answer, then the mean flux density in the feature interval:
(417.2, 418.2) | 0.10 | 7.97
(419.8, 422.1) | -0.07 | 9.3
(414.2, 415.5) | 0.09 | 8.02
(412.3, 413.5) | 0.02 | 8.59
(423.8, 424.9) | -0.12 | 9.71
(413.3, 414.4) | 0.04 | 8.4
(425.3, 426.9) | -0.12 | 9.7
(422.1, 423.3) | 0.00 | 8.67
